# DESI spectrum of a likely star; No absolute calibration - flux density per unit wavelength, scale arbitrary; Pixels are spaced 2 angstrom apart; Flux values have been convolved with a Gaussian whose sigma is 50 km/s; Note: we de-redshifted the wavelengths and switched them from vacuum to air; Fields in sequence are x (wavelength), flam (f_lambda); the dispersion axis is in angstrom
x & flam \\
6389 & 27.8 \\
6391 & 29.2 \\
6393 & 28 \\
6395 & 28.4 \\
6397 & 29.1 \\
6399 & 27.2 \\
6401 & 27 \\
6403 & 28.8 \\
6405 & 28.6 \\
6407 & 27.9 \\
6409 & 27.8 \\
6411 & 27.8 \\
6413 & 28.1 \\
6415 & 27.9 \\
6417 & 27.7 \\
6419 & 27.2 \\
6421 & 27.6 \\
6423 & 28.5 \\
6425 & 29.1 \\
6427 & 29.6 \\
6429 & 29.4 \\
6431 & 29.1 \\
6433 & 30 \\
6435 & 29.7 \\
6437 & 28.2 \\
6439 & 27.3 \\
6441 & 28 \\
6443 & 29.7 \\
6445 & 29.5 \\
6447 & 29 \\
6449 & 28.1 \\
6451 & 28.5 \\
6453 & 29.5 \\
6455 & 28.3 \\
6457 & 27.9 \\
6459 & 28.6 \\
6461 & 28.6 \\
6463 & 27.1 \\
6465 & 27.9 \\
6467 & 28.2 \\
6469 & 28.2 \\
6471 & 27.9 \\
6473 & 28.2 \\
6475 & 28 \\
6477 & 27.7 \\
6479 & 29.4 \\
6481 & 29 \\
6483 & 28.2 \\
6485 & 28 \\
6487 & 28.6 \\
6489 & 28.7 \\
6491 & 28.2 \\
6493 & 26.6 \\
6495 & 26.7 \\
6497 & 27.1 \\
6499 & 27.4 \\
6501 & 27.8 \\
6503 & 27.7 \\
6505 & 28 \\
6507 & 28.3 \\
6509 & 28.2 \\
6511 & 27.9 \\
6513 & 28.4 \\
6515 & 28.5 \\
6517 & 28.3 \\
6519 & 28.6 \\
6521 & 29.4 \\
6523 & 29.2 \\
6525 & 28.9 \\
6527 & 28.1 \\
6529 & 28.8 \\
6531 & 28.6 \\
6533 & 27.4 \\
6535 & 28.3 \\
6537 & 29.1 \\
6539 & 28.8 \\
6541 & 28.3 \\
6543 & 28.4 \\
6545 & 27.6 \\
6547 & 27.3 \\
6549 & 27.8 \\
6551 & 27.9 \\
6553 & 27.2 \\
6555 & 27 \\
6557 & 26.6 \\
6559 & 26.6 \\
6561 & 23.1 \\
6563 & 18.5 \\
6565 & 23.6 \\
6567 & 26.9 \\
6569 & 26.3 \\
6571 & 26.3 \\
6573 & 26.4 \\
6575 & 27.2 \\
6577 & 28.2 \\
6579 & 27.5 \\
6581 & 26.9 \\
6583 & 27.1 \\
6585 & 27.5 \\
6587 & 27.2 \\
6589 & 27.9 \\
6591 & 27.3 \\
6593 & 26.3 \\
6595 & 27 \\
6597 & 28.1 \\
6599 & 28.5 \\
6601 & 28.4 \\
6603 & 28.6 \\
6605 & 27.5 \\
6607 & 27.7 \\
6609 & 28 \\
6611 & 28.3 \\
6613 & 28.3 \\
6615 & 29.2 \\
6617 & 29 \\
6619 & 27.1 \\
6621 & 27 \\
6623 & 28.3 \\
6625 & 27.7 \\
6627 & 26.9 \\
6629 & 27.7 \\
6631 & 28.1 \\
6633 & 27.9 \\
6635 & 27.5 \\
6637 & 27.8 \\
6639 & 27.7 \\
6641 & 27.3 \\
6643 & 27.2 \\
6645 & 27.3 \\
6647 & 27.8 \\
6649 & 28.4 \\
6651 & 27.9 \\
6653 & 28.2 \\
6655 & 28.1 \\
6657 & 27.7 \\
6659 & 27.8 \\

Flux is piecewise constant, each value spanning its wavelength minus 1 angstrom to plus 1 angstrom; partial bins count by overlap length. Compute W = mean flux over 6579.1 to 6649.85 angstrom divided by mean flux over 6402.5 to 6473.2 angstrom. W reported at 0.98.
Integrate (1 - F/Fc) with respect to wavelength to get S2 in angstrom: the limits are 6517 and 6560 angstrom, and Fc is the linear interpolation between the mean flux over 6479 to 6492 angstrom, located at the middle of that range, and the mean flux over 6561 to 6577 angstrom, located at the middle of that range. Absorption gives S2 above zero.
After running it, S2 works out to -2.84 angstrom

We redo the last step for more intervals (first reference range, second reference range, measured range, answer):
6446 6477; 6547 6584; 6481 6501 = -0.09 angstrom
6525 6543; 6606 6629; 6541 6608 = 3.14 angstrom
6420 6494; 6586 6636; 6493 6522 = 0.30 angstrom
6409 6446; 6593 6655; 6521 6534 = -0.17 angstrom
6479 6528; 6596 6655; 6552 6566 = 1.70 angstrom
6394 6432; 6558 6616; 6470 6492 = -0.50 angstrom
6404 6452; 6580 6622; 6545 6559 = 0.35 angstrom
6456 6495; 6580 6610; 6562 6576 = 1.36 angstrom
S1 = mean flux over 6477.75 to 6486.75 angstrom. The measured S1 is 28.6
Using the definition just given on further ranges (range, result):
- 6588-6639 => 27.8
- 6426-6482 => 28.6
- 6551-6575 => 25.5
